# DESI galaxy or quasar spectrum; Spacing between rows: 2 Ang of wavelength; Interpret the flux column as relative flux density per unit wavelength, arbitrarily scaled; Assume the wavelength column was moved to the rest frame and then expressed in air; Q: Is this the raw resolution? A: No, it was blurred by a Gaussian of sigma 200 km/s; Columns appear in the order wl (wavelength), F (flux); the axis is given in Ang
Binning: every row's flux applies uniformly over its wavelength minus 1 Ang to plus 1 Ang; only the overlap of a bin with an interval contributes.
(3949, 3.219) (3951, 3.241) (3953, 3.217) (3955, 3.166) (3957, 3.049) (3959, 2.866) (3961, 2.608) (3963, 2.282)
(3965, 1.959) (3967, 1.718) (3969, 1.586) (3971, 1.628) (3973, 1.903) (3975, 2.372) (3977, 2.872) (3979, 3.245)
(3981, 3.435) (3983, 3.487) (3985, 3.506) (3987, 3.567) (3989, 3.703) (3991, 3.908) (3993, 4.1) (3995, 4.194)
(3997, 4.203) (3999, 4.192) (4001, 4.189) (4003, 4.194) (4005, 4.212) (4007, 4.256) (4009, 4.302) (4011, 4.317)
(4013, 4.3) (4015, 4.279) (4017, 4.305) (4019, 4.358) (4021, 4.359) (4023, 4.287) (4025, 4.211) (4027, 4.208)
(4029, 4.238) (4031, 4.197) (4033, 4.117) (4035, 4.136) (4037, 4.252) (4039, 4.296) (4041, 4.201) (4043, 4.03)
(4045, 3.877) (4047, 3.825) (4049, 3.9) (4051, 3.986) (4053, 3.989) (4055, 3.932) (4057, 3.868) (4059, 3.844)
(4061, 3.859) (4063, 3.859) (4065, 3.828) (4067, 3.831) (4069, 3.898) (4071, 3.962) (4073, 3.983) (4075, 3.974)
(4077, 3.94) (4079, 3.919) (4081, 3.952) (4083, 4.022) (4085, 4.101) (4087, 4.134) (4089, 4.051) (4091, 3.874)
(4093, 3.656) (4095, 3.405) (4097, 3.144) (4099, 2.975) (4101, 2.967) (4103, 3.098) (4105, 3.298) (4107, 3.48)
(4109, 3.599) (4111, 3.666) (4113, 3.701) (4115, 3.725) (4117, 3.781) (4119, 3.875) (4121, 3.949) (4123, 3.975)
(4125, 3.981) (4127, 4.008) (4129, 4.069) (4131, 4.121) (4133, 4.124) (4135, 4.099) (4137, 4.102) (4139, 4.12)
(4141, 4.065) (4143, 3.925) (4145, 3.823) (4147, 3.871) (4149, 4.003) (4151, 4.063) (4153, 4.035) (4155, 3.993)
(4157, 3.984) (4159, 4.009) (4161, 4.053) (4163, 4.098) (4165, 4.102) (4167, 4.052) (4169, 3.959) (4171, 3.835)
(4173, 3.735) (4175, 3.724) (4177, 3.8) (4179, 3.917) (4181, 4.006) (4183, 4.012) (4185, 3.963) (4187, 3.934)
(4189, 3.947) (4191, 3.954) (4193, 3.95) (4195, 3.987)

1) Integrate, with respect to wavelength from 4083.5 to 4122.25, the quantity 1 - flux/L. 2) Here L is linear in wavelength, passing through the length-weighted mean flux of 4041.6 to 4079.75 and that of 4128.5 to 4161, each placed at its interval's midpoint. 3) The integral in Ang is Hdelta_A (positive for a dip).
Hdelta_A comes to 3.5 Ang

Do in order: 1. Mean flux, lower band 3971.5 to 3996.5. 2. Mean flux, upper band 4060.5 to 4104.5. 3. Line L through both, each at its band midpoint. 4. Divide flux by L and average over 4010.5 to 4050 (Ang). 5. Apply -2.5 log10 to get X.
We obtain -0.19 mag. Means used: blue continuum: 3.34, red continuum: 3.74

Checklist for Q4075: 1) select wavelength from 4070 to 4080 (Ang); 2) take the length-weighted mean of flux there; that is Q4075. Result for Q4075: 3.96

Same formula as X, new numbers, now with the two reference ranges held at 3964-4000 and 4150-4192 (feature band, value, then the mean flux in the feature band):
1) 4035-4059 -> -0.184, 4.01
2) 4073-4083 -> -0.124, 3.96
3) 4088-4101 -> 0.040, 3.48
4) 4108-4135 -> -0.047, 3.9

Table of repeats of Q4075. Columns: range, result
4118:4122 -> 3.91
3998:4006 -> 4.2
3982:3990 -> 3.57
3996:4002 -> 4.19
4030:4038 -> 4.18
